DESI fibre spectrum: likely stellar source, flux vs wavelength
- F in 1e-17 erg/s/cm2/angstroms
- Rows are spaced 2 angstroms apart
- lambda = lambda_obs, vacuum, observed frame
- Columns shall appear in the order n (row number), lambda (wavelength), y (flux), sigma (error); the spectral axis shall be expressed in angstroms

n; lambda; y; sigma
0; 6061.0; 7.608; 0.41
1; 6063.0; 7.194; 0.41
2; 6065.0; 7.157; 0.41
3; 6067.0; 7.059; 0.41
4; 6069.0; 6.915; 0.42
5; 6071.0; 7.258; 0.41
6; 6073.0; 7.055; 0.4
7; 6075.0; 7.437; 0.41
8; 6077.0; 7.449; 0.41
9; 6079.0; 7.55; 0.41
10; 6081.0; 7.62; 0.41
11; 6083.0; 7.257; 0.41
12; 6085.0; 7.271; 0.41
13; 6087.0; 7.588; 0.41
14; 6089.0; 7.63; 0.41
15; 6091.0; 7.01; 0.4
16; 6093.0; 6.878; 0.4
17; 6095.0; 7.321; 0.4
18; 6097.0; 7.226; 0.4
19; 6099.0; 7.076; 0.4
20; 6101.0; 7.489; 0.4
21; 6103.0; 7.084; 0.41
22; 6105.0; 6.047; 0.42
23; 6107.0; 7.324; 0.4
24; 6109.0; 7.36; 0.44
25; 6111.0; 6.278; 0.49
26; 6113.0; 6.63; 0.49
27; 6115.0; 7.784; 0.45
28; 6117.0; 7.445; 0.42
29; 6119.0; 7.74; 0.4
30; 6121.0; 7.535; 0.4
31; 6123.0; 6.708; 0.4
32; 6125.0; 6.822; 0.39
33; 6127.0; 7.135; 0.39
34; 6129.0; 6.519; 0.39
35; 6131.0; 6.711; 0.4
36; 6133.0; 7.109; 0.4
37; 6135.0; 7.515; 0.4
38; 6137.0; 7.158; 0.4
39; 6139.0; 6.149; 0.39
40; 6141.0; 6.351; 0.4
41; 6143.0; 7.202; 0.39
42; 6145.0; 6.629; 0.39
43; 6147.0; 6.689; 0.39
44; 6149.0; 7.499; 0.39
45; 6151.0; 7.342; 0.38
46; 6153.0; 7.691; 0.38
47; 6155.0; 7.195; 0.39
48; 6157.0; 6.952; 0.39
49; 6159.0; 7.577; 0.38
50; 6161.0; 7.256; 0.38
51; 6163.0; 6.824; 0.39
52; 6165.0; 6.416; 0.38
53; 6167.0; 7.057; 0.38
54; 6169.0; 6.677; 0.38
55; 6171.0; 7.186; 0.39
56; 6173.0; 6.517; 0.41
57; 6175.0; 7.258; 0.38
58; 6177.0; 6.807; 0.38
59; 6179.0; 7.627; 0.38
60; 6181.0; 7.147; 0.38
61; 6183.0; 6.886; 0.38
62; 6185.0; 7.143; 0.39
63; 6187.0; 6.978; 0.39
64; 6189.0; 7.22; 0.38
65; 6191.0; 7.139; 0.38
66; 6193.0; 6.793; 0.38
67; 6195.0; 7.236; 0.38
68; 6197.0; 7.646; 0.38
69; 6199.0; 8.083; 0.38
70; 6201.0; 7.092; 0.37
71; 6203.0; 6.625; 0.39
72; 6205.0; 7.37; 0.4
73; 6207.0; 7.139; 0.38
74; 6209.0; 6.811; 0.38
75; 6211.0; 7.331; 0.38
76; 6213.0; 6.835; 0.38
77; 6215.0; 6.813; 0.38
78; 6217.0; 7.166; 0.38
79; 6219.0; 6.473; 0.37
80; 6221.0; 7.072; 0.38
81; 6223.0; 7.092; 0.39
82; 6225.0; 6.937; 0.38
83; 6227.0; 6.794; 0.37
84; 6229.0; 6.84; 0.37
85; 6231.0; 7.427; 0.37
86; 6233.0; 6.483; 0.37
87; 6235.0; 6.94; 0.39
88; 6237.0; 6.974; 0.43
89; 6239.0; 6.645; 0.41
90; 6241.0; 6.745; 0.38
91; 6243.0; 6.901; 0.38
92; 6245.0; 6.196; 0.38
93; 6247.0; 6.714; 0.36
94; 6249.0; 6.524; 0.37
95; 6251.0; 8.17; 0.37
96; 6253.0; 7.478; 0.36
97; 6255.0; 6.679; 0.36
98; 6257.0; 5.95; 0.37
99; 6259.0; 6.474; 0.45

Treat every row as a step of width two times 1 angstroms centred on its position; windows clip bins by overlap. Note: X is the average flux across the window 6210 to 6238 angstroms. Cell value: 6.94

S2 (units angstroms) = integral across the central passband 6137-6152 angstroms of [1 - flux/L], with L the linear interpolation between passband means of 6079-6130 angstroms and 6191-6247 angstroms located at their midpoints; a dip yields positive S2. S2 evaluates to 0.50 angstroms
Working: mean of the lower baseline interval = 7.16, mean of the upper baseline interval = 6.98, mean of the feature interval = 6.86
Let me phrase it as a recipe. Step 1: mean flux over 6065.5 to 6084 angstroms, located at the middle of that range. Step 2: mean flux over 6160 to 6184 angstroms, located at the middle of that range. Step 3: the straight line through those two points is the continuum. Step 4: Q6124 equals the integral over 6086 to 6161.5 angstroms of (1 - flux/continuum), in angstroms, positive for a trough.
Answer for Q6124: 0.3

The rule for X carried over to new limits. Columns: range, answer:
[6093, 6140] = 7.05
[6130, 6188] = 7.02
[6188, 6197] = 7.16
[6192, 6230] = 7.06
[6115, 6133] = 7.12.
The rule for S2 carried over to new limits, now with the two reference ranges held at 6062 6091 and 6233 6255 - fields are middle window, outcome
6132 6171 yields 0.6 angstroms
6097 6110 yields 0.3 angstroms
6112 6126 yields -0.1 angstroms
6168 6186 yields 0.1 angstroms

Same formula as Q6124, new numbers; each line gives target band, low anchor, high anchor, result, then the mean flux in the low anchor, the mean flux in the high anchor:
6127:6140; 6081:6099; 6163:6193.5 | 0.47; 7.28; 6.99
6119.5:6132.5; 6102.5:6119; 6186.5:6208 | 0.23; 7.04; 7.22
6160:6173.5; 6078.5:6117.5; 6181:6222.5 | 0.50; 7.19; 7.09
